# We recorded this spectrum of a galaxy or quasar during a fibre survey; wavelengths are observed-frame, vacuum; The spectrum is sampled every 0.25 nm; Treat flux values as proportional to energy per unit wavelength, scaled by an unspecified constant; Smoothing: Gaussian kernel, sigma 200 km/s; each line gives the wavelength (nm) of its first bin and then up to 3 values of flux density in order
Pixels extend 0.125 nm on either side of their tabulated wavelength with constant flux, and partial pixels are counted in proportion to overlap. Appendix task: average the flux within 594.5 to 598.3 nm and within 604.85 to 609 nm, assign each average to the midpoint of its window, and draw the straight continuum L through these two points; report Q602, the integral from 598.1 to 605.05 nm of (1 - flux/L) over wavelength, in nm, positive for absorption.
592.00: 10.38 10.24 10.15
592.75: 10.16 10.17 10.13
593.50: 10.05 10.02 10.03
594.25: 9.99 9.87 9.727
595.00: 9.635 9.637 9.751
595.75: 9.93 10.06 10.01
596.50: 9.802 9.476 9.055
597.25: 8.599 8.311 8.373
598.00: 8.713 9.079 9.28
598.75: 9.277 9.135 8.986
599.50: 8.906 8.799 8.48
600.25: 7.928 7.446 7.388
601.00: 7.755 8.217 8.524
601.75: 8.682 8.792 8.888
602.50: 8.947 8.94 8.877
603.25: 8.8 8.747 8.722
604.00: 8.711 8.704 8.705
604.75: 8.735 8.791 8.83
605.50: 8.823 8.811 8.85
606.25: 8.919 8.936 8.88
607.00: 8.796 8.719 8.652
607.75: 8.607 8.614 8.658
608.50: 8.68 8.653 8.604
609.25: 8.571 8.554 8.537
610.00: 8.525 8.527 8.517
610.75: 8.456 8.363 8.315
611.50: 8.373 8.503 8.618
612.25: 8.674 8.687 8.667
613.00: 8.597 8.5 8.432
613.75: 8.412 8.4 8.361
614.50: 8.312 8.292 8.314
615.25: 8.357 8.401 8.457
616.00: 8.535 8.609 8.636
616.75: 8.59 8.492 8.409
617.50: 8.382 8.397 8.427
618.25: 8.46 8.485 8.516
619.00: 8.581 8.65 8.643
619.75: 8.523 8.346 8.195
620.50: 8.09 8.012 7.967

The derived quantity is 0.32 nm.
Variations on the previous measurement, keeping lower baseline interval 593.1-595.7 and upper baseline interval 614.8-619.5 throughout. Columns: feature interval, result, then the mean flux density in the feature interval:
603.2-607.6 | 0.20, 8.79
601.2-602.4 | 0.10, 8.65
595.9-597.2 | 0.02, 9.61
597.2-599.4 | 0.18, 8.87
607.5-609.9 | 0.11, 8.61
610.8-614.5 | 0.12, 8.49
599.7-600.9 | 0.20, 7.95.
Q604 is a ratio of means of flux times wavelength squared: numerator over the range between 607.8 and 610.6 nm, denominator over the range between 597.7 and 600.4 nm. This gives 1.01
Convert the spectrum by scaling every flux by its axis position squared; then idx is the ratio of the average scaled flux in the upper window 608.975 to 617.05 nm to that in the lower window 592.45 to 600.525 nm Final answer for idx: 0.96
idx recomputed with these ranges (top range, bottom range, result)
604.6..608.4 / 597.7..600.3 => 1.02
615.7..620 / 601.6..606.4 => 1.01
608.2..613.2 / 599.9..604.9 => 1.03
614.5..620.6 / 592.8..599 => 0.95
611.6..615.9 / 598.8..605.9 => 1.02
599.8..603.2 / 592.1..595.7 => 0.86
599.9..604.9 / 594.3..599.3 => 0.93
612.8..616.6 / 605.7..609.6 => 0.99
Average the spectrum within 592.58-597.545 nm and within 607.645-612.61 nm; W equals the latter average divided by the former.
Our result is 0.88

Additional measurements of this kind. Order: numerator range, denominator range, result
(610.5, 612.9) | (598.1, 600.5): 0.97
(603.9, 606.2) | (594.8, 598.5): 0.94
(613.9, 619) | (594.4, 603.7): 0.94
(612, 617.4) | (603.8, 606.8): 0.96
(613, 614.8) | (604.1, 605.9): 0.96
